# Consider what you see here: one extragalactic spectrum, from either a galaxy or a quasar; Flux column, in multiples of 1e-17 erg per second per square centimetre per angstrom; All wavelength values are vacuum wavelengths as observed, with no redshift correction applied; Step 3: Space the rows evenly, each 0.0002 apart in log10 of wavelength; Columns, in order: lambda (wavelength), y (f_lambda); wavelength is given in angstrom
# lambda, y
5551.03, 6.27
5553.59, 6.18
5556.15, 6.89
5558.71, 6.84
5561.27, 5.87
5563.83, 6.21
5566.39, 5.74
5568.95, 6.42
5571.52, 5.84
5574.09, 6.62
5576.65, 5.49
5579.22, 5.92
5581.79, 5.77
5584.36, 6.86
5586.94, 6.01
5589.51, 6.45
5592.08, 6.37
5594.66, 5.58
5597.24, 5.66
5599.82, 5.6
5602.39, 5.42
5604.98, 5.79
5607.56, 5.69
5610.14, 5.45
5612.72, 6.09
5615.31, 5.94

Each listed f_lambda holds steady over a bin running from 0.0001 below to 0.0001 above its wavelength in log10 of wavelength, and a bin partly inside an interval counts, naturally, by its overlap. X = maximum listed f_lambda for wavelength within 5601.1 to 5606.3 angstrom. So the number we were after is 5.79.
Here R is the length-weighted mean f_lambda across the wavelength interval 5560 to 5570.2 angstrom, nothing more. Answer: 6.06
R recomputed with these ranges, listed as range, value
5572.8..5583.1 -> 5.95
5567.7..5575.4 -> 6.29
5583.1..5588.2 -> 6.43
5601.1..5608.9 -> 5.64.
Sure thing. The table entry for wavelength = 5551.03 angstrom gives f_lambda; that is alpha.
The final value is 6.27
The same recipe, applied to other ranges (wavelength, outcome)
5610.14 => 5.45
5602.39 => 5.42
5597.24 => 5.66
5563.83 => 6.21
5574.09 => 6.62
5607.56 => 5.69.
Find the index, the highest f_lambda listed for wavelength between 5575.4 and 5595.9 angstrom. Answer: 6.86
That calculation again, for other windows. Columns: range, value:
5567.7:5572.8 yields 6.42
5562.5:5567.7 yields 6.21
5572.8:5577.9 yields 6.62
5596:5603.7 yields 5.66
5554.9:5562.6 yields 6.89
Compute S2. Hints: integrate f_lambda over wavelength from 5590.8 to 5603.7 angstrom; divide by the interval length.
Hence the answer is 5.72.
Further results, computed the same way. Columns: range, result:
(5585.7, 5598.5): 6.02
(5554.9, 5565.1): 6.45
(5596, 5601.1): 5.63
